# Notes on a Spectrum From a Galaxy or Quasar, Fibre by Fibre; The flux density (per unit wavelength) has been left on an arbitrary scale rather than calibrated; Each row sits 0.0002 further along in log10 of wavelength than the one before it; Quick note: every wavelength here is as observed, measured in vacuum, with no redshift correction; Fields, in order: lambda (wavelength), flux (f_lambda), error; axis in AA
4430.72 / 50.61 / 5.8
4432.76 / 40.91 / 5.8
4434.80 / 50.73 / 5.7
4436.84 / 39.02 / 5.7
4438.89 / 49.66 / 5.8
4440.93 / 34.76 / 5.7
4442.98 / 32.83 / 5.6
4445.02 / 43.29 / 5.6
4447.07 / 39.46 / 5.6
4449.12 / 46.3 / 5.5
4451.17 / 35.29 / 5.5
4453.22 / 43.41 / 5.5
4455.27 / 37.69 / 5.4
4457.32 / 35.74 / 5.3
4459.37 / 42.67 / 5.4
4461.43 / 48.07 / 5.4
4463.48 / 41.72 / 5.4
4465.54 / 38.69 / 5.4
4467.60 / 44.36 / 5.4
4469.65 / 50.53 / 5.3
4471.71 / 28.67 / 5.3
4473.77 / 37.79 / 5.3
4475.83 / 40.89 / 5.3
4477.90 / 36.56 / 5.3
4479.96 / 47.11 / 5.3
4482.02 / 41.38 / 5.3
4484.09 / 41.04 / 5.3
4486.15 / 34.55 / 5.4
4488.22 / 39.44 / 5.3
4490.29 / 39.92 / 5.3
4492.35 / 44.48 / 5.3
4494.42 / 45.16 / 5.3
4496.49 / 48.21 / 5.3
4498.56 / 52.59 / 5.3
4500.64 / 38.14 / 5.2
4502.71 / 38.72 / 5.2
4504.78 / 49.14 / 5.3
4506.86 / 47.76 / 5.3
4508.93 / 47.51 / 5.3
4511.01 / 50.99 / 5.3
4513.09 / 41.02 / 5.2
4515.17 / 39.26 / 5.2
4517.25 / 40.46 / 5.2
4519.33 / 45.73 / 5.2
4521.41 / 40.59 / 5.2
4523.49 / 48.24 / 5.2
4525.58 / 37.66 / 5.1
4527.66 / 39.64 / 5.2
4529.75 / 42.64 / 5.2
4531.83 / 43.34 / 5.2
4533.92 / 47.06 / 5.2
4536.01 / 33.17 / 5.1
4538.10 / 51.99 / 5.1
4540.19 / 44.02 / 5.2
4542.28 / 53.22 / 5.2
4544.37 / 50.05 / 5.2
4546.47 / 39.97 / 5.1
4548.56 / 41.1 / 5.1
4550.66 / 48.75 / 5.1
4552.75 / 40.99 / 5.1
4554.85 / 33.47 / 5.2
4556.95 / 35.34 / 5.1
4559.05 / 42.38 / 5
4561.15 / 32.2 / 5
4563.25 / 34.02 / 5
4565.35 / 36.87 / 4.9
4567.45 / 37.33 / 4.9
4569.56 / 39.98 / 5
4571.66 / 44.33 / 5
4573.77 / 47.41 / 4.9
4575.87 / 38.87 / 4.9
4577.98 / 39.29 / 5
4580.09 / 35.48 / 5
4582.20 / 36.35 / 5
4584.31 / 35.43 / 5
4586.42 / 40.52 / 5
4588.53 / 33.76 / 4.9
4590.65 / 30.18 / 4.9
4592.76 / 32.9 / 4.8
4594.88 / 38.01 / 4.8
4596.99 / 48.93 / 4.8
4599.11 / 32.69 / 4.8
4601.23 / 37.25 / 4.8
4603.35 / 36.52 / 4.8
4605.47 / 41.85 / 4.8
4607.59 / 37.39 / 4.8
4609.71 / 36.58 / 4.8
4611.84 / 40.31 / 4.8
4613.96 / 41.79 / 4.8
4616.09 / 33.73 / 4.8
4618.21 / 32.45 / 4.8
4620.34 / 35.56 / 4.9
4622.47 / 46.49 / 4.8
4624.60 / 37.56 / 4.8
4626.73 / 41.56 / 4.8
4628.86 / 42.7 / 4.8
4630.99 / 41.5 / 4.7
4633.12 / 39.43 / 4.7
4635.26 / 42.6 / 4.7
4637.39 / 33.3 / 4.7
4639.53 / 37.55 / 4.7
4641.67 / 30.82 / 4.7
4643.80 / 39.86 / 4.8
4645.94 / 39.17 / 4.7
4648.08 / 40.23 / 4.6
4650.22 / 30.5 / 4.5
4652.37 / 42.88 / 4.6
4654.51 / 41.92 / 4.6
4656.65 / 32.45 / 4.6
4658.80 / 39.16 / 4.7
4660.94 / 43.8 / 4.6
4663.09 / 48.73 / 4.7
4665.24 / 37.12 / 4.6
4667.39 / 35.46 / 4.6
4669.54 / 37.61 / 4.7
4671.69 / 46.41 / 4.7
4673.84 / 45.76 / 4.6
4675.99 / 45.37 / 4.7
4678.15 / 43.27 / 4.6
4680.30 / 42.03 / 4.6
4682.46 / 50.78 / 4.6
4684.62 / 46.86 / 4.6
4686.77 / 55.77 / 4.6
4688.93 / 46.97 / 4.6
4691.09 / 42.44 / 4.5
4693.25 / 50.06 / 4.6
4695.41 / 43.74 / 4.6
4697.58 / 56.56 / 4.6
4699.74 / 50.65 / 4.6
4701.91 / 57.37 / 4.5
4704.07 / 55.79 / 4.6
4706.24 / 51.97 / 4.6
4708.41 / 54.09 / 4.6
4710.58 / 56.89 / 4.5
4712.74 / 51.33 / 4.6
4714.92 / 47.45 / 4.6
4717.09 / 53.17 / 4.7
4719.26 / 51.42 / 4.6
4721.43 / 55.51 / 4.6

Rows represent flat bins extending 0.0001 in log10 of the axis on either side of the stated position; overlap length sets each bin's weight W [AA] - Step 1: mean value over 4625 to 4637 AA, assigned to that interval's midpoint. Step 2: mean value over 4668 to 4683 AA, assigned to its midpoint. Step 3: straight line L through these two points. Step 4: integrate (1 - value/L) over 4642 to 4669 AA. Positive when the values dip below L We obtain 2.3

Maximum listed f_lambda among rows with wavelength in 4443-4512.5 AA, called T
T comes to 52.59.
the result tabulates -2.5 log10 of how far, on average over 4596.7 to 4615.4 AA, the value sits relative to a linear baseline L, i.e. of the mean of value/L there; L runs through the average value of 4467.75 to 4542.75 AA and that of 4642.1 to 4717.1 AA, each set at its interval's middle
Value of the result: 0.151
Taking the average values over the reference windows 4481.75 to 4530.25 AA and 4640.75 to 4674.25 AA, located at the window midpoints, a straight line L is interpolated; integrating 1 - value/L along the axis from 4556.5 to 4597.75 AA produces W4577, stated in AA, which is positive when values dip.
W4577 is 3.43 AA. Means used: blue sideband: 43.1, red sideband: 39.4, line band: 37.9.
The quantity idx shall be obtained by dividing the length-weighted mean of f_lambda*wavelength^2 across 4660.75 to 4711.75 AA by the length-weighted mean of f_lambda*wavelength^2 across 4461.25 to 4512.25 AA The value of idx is 1.22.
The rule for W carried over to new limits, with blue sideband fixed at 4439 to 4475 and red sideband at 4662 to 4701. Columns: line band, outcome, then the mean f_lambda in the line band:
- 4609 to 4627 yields 2.4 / 38.3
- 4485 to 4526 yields -2.0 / 43.6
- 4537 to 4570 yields 1.0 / 41.4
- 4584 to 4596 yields 2.3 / 35.2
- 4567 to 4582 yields 1.0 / 40.3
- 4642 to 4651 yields 1.6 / 37.2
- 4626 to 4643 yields 2.3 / 38.7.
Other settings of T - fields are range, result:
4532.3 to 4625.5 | 53.22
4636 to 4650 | 40.23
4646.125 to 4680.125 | 48.73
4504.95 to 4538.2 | 51.99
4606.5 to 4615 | 41.79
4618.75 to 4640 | 46.49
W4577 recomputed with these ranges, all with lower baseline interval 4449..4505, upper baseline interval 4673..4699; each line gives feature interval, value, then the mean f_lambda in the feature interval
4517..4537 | 0.5 AA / 41.9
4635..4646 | 2.3 AA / 36.7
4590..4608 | 3.0 AA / 37.5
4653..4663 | 1.4 AA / 40.4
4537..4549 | -1.0 AA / 46.9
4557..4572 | 2.2 AA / 37.7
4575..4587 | 1.9 AA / 37.5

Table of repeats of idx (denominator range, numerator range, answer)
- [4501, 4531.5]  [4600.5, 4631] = 0.93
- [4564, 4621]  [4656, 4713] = 1.29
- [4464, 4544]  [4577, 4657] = 0.93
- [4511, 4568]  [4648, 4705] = 1.14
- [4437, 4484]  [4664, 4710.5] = 1.29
